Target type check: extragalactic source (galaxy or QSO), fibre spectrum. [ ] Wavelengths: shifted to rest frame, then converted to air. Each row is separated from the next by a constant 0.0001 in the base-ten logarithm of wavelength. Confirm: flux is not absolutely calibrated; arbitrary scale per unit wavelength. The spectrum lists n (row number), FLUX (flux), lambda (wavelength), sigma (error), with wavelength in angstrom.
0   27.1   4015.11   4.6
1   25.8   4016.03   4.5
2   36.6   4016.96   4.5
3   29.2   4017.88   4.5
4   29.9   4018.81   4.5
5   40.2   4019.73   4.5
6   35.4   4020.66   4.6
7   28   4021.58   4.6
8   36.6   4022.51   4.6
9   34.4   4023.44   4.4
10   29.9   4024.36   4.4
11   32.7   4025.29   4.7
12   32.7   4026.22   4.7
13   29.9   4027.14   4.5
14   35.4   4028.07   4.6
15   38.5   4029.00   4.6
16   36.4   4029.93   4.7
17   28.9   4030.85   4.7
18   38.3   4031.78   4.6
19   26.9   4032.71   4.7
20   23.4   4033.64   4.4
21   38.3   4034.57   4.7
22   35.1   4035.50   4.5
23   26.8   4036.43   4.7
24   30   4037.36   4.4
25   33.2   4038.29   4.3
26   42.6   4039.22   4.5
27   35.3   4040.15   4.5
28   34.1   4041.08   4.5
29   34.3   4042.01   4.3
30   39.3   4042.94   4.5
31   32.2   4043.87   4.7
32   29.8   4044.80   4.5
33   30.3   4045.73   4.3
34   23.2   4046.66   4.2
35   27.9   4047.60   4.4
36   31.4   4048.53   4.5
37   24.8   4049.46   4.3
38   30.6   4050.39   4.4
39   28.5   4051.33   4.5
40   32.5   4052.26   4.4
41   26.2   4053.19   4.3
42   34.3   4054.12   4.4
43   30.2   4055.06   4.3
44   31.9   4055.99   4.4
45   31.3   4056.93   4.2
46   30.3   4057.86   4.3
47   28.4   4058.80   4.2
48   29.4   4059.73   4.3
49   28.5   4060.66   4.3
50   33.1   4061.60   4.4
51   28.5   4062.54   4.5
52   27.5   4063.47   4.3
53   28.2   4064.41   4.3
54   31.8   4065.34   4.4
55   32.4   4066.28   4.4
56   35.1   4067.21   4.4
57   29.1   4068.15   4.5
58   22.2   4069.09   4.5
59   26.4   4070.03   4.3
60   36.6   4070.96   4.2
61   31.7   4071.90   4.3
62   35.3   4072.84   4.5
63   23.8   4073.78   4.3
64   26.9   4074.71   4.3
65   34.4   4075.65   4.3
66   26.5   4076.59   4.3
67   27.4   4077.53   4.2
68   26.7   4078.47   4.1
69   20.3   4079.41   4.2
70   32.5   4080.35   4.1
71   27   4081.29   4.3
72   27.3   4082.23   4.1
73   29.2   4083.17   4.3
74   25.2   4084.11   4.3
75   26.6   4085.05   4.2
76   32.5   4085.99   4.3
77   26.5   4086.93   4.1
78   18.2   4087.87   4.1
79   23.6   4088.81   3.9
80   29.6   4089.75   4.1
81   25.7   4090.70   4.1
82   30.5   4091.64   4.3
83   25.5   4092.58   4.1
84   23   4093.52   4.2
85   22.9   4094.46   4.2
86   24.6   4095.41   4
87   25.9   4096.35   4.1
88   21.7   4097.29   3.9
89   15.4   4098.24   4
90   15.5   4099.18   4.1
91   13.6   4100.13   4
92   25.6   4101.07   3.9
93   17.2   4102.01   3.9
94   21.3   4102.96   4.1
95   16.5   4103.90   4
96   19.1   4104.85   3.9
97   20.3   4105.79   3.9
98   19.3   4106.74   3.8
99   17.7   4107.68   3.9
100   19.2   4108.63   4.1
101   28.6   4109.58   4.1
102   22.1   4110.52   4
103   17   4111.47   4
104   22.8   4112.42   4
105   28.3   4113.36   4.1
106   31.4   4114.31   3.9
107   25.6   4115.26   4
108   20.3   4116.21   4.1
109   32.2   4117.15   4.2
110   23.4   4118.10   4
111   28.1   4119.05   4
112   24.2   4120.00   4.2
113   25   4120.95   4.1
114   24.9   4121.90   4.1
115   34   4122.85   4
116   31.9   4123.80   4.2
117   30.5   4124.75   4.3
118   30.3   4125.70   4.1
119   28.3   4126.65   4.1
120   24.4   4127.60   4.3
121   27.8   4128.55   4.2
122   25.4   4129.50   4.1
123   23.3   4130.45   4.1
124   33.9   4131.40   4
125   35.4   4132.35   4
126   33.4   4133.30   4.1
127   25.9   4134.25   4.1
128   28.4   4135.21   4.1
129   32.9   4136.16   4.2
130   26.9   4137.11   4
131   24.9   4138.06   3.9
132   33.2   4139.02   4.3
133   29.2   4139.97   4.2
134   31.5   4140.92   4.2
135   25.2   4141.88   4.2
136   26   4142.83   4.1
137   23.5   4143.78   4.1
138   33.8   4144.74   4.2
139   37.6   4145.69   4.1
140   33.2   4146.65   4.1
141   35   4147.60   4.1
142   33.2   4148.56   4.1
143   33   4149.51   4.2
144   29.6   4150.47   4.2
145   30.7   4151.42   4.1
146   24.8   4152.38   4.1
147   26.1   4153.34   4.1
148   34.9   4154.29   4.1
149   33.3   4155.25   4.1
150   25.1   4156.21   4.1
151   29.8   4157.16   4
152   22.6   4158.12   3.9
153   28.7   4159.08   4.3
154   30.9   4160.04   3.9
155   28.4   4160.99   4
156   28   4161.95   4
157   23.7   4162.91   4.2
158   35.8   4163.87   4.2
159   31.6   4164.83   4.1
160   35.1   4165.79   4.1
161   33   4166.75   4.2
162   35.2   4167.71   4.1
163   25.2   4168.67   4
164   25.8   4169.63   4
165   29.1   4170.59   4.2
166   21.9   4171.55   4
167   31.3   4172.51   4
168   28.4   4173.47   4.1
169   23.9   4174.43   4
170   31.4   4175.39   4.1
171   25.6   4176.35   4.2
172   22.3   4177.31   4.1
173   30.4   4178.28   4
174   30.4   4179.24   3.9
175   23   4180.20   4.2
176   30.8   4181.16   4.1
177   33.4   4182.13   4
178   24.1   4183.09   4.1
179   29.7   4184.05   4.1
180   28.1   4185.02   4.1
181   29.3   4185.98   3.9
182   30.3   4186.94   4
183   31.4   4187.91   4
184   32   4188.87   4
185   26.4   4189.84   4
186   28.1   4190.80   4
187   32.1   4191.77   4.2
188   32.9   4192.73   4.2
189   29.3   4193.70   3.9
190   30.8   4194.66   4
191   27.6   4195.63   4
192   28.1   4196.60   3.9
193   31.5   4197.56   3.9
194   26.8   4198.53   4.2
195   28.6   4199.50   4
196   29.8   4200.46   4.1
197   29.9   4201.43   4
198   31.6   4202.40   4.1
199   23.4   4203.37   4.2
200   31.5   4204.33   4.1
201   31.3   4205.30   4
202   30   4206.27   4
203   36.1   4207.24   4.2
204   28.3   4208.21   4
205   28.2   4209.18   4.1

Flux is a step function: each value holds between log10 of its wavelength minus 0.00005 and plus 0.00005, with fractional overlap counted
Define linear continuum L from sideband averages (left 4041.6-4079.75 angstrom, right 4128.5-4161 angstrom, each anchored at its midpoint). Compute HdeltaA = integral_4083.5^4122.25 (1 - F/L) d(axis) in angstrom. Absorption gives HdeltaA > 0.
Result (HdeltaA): 8.3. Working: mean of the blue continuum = 29.8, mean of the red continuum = 29.7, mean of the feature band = 23.3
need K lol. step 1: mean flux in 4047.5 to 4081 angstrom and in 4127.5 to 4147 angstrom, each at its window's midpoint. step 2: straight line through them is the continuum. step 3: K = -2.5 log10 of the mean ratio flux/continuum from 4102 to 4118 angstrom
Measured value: 0.29 mag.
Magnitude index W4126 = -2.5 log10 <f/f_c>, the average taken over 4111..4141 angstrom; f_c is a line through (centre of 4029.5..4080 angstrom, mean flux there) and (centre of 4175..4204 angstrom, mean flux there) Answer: 0.07 mag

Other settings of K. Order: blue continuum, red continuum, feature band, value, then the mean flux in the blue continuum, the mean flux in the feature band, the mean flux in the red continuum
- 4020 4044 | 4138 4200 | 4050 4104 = 0.19 mag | 33.5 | 27.1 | 29.4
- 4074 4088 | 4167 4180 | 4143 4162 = -0.09 mag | 27.3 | 30.1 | 27.8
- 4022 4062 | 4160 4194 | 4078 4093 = 0.16 mag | 31.8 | 26.7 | 29.1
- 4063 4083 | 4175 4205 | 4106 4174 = 0.03 mag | 29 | 28.3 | 29.1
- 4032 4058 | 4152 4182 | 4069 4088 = 0.09 mag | 31.3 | 28.1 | 28.7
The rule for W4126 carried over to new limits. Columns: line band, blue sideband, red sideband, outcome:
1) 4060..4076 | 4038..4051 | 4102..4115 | -0.069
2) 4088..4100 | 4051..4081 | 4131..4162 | 0.269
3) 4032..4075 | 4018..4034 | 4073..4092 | -0.025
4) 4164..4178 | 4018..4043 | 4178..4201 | 0.041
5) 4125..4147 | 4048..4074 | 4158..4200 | 0.002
